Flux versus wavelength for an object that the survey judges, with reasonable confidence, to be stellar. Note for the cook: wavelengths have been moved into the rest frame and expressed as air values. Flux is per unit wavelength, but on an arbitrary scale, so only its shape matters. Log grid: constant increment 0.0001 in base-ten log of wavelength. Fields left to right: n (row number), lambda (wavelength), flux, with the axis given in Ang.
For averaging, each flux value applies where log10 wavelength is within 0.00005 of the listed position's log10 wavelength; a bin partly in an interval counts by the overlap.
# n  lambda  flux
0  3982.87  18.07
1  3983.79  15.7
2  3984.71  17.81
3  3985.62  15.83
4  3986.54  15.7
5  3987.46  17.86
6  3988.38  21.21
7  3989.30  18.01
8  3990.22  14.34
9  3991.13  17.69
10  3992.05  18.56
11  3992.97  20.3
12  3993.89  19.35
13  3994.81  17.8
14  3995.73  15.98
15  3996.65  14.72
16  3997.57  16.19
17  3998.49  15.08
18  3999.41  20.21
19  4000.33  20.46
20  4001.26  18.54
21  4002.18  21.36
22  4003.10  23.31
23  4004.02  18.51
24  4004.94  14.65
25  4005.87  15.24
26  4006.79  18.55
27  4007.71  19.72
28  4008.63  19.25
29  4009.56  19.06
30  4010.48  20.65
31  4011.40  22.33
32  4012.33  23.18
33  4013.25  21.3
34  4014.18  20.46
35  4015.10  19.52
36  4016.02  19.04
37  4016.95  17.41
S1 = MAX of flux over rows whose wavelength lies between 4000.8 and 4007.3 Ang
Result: 23.31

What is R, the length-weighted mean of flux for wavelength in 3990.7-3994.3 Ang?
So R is 19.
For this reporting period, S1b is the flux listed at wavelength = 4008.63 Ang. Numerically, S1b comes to 19.25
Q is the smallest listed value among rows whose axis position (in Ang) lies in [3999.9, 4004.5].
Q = 18.51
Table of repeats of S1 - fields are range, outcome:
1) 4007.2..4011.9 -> 22.33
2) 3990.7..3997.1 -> 20.3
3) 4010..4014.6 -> 23.18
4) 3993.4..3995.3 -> 19.35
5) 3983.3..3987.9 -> 17.86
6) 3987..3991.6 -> 21.21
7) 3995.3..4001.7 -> 20.46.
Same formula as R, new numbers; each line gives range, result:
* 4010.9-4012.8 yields 22.7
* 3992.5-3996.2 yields 18.3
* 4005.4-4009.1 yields 18.2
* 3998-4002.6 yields 19.1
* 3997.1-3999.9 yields 17.2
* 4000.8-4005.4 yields 19.3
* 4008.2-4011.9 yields 20.3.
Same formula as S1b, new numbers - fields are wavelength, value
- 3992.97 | 20.3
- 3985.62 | 15.83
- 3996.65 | 14.72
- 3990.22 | 14.34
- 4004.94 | 14.65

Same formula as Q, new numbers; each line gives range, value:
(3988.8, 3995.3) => 14.34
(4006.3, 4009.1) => 18.55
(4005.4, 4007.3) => 15.24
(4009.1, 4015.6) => 19.06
